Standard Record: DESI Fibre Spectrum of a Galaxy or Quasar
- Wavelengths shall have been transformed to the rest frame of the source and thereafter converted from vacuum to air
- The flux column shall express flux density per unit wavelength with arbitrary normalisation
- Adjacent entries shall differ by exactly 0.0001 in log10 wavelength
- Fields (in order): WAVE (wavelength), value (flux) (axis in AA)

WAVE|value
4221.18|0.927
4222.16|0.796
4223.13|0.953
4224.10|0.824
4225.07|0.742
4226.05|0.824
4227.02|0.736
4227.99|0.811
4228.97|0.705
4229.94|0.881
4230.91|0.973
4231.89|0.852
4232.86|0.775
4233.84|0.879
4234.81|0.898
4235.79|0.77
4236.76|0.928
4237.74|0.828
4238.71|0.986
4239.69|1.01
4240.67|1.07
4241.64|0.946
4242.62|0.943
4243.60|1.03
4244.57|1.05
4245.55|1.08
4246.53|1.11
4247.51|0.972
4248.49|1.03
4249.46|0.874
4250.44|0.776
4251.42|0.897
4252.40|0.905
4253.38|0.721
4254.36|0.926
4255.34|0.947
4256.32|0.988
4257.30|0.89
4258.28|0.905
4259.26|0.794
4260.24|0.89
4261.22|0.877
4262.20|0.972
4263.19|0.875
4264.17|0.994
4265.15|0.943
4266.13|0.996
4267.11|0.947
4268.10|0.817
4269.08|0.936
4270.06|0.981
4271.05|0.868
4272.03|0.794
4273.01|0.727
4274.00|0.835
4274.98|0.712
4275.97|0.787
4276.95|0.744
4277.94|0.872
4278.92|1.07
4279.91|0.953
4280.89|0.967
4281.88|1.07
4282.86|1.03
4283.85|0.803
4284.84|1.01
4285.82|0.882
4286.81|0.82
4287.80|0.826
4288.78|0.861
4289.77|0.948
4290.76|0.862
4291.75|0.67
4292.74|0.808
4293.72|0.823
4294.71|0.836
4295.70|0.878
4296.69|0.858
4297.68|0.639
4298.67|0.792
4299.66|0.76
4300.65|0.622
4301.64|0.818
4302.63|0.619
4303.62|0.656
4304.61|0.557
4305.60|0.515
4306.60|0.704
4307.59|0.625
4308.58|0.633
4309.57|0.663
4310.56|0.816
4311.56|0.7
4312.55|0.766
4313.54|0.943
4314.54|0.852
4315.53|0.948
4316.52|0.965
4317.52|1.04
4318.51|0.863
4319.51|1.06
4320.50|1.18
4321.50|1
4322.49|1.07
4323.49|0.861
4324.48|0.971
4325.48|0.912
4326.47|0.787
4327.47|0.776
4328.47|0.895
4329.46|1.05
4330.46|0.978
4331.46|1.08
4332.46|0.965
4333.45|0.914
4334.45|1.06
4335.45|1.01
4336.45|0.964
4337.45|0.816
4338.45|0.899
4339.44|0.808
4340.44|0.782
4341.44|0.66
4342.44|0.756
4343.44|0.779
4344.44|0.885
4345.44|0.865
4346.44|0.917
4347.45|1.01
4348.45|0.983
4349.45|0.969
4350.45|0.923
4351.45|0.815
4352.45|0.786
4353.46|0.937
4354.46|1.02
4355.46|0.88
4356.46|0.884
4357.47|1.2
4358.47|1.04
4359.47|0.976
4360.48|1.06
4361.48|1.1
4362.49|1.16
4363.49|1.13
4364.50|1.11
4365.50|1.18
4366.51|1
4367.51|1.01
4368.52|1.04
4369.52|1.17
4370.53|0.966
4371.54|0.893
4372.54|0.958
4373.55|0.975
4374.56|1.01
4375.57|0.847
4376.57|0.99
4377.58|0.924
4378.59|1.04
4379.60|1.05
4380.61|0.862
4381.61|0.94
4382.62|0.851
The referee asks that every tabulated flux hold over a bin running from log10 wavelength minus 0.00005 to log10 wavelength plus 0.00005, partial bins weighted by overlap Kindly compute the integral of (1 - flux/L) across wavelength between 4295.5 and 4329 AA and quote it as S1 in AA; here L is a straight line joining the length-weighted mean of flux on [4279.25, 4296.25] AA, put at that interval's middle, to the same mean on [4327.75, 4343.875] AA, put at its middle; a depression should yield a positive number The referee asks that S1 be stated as 2.9 AA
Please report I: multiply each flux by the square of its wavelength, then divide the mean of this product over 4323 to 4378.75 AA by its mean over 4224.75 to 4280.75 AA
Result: 1.1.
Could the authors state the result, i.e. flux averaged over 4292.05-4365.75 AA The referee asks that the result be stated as 0.885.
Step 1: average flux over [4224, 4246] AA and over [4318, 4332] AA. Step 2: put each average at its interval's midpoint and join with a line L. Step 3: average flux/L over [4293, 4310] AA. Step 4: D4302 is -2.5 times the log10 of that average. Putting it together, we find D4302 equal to 0.31 mag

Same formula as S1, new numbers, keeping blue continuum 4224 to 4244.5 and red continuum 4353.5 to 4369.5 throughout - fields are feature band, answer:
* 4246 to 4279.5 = 0.9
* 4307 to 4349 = 4.8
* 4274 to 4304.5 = 4.0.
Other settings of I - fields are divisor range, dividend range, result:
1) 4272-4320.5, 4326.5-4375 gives 1.20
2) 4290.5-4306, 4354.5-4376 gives 1.45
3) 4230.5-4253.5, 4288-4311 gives 0.81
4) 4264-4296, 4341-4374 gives 1.14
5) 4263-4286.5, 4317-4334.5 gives 1.10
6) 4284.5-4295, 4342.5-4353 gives 1.07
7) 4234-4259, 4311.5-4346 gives 1.01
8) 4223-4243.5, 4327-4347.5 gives 1.07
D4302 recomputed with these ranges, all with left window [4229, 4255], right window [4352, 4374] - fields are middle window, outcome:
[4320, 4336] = 0.03 mag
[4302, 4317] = 0.32 mag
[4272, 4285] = 0.08 mag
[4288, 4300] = 0.19 mag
